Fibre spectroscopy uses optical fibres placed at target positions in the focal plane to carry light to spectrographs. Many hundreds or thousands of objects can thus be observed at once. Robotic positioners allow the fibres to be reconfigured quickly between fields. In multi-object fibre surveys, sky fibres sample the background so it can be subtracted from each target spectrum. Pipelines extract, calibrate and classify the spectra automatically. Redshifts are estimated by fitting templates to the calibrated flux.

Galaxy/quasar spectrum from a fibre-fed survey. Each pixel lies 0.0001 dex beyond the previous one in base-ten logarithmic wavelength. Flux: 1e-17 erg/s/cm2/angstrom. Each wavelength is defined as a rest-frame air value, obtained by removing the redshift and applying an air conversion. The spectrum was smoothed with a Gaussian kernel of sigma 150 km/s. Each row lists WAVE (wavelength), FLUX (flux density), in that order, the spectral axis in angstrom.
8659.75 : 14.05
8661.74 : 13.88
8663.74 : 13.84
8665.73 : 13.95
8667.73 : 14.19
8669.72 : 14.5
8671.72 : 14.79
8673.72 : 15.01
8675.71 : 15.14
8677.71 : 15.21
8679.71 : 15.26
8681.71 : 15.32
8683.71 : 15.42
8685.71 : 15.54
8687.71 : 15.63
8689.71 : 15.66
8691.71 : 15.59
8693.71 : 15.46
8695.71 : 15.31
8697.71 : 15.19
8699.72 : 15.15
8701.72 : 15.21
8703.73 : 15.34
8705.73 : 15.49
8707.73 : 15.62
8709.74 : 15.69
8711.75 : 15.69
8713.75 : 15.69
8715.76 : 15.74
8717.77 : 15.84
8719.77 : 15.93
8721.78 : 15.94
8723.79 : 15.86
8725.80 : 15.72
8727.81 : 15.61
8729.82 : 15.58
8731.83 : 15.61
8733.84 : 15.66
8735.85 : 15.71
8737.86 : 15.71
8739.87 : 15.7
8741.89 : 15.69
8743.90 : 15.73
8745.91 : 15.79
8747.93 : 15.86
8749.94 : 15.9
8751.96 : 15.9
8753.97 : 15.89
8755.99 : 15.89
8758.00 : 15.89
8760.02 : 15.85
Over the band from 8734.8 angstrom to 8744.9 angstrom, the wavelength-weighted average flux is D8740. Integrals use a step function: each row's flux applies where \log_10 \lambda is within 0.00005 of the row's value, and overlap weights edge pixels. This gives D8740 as 15.7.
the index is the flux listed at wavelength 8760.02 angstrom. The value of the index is 15.85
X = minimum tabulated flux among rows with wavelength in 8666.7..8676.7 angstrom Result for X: 14.19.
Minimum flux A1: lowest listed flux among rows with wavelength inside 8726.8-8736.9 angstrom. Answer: 15.58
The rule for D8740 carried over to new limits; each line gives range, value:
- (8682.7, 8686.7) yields 15.5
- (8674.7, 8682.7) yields 15.2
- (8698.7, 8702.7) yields 15.2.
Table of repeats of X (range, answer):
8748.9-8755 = 15.89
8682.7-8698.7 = 15.19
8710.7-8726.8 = 15.69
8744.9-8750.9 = 15.79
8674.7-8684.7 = 15.14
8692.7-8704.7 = 15.15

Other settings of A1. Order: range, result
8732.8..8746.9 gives 15.66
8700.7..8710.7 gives 15.21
